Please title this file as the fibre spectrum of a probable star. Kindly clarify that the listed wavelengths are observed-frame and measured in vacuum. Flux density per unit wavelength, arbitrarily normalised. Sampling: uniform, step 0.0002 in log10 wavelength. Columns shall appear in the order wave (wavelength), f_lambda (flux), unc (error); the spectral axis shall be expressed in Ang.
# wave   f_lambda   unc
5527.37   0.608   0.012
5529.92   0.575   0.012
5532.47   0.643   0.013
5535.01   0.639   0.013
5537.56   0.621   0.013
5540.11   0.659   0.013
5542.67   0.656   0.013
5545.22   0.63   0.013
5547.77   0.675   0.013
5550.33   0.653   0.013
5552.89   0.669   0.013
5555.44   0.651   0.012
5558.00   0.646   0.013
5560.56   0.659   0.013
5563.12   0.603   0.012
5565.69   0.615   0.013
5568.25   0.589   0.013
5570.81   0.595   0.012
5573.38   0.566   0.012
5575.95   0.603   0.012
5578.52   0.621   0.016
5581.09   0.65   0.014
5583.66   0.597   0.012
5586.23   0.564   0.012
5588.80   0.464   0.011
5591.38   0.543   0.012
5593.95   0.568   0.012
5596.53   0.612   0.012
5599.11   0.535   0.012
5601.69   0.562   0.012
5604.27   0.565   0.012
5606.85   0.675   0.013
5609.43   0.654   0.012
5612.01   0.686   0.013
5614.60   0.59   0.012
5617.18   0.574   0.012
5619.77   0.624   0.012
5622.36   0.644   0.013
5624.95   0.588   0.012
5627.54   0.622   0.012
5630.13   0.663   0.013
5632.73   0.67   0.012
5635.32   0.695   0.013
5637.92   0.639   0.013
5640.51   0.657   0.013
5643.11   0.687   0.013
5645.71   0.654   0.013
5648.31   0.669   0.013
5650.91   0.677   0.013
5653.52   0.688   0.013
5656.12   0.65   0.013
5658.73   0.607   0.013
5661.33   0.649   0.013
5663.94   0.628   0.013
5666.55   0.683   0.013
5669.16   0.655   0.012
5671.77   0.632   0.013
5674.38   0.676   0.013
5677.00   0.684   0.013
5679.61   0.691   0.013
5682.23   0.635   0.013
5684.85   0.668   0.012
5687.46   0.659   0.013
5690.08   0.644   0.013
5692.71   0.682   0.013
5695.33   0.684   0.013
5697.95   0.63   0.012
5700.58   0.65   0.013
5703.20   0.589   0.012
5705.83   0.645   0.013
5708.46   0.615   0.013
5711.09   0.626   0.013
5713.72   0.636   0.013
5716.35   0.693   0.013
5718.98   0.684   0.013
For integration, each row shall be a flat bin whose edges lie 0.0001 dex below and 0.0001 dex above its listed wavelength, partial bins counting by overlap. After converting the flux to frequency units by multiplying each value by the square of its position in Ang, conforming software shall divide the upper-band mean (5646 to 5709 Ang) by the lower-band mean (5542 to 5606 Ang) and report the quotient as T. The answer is 1.12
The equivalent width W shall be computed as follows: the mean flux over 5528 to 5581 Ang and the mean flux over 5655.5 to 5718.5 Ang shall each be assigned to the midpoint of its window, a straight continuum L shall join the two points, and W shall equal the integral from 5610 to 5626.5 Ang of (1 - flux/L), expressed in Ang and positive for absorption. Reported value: 0.5 Ang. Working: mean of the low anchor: 0.629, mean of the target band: 0.619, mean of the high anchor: 0.651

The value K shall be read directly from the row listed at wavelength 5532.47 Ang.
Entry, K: 0.643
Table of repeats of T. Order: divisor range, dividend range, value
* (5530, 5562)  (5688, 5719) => 1.06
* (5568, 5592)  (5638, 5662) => 1.17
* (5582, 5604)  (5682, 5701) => 1.22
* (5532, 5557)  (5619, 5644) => 1.03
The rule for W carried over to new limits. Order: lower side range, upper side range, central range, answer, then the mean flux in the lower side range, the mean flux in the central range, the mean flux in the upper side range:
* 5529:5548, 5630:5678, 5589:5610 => 2.2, 0.637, 0.581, 0.661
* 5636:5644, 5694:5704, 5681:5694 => -0.2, 0.662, 0.658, 0.641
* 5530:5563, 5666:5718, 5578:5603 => 3.0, 0.646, 0.57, 0.654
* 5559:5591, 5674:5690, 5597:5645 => -0.4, 0.593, 0.63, 0.667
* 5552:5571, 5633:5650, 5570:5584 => 0.7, 0.63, 0.606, 0.668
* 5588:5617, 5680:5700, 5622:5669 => -2.4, 0.588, 0.654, 0.658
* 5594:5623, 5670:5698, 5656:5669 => 0.1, 0.608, 0.644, 0.664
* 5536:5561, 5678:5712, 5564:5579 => 1.2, 0.651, 0.597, 0.648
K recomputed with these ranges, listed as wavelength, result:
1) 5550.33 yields 0.653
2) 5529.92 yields 0.575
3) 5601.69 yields 0.562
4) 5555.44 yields 0.651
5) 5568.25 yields 0.589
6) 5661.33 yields 0.649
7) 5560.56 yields 0.659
